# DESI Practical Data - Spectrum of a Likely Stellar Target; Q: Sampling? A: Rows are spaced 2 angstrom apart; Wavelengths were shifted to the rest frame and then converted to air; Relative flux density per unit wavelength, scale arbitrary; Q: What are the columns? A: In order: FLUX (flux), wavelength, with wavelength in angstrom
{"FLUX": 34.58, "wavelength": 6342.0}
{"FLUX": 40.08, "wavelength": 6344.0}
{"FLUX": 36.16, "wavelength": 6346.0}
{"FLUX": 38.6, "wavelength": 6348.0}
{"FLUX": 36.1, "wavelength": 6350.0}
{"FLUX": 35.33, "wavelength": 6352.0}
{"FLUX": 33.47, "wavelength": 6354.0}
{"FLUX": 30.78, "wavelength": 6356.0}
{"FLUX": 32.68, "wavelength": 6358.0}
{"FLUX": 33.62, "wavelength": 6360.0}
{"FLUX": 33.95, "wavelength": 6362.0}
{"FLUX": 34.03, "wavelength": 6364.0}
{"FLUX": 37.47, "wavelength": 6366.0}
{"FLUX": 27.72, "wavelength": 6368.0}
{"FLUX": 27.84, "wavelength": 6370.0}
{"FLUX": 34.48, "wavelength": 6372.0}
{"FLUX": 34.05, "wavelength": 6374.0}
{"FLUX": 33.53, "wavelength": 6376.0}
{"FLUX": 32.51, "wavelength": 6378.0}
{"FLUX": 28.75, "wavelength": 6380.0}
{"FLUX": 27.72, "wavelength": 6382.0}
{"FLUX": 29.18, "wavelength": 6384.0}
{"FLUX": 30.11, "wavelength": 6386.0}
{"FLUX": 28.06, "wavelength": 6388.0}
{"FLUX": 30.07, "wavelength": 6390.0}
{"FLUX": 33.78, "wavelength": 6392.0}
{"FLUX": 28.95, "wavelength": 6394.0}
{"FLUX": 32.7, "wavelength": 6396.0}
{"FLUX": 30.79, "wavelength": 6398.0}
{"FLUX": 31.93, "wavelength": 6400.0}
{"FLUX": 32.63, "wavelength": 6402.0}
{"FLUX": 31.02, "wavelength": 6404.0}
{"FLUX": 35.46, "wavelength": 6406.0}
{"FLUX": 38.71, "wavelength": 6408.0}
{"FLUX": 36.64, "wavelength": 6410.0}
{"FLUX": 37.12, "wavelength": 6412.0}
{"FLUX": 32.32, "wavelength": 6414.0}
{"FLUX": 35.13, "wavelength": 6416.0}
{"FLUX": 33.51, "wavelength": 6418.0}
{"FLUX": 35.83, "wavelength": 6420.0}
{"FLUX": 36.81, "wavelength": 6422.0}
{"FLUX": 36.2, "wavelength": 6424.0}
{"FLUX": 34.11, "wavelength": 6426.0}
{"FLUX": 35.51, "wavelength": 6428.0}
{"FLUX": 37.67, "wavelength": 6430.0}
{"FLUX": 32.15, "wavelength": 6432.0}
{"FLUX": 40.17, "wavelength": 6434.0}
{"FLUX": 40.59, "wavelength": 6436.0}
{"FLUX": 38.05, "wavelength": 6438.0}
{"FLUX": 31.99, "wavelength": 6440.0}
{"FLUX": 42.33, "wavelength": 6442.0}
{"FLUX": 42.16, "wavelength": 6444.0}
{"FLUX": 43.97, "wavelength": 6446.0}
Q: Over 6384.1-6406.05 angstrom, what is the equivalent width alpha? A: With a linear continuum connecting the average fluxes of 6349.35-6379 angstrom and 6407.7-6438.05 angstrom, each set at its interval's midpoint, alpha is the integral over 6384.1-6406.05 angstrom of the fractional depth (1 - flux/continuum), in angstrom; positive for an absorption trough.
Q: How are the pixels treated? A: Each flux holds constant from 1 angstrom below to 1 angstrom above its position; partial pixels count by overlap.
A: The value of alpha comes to 2.3 angstrom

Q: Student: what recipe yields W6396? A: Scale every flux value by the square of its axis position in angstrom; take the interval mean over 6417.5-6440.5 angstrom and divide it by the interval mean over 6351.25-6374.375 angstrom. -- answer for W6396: 1.12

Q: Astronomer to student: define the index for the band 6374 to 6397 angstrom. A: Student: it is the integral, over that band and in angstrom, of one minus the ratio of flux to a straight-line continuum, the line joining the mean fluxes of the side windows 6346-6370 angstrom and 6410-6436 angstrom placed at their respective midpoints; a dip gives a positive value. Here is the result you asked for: 2.7 angstrom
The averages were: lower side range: 33.8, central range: 30.6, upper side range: 35.8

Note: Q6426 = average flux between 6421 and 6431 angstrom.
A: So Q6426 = 36.1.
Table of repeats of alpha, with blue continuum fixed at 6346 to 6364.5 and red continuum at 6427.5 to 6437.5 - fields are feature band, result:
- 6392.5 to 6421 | 2.04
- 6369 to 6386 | 2.07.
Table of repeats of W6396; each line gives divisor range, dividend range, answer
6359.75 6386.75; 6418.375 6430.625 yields 1.15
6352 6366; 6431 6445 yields 1.17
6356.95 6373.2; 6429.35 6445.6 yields 1.20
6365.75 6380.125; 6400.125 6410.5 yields 1.09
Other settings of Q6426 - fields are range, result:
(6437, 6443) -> 37.5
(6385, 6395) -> 30.2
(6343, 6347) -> 38.1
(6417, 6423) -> 35.4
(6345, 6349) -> 37.4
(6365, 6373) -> 31.9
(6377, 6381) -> 30.6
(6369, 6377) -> 32.5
